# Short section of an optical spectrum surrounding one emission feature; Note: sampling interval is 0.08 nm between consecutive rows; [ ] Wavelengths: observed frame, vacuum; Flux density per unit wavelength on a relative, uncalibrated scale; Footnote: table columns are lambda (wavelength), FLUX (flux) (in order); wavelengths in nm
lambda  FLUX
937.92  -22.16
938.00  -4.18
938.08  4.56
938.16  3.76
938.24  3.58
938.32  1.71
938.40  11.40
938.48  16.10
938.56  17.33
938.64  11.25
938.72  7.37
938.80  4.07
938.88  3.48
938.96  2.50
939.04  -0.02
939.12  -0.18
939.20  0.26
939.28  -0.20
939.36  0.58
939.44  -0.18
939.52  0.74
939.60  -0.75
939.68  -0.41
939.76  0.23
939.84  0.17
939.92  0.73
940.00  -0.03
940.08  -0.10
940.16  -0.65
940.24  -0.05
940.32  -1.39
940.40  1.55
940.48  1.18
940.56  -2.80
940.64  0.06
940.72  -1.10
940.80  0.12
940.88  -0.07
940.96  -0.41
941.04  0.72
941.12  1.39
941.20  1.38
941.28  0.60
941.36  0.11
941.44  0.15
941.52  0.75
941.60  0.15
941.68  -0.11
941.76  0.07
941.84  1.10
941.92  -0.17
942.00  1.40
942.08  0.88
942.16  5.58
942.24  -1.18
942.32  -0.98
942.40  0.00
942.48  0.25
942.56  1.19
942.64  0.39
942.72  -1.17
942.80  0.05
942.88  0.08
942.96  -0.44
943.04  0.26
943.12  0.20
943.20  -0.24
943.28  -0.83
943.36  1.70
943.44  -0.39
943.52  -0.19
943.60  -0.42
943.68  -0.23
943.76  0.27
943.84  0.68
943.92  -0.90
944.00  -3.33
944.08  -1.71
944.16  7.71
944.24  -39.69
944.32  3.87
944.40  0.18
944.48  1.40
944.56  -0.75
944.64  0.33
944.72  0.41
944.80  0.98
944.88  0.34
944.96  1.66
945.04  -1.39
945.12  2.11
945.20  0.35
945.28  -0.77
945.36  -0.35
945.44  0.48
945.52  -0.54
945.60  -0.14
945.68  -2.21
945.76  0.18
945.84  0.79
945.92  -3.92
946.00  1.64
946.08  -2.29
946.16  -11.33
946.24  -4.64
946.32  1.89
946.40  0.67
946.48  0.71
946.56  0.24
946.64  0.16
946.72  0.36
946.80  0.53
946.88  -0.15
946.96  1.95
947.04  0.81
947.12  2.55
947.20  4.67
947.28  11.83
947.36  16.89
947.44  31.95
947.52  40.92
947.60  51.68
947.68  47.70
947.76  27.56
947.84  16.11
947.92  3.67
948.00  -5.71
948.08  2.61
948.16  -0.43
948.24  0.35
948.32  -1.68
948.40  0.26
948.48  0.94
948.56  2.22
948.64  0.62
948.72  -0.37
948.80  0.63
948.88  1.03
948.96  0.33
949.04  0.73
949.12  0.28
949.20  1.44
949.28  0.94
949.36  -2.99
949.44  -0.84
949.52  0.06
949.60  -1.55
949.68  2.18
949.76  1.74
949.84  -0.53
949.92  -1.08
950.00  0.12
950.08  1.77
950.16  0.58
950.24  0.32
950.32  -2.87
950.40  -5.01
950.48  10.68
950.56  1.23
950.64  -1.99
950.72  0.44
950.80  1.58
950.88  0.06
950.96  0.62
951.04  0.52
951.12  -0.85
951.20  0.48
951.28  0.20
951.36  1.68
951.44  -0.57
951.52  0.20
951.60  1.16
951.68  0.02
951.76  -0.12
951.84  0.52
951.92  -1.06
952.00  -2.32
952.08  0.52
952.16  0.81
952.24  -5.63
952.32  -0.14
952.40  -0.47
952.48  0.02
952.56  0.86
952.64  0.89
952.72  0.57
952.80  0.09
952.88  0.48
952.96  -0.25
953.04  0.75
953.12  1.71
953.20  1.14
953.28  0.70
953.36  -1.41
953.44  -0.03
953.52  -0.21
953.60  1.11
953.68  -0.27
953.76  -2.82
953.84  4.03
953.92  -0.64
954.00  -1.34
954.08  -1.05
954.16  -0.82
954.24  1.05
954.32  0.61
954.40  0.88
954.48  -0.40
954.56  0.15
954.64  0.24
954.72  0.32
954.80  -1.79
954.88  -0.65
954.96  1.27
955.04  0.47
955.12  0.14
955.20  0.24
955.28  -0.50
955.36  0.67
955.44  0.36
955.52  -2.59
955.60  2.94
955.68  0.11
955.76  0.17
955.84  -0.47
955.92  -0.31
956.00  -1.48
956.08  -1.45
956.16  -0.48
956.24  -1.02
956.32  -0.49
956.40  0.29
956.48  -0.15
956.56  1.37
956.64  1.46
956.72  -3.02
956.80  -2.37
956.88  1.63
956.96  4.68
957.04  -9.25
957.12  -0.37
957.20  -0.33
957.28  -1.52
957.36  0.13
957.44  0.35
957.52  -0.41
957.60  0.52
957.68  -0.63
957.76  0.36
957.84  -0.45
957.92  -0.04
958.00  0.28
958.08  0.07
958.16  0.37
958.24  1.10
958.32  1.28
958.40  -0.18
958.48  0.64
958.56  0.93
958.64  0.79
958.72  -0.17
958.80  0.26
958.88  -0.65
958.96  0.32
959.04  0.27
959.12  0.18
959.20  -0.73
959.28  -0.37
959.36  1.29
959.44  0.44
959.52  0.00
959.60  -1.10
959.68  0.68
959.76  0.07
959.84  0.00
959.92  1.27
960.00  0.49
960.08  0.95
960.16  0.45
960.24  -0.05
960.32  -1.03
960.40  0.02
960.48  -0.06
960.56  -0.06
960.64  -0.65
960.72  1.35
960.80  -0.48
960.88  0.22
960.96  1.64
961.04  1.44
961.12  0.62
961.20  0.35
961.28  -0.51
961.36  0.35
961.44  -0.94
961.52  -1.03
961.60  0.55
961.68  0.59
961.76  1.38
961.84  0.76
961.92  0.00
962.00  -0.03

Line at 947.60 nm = [O III] 5007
